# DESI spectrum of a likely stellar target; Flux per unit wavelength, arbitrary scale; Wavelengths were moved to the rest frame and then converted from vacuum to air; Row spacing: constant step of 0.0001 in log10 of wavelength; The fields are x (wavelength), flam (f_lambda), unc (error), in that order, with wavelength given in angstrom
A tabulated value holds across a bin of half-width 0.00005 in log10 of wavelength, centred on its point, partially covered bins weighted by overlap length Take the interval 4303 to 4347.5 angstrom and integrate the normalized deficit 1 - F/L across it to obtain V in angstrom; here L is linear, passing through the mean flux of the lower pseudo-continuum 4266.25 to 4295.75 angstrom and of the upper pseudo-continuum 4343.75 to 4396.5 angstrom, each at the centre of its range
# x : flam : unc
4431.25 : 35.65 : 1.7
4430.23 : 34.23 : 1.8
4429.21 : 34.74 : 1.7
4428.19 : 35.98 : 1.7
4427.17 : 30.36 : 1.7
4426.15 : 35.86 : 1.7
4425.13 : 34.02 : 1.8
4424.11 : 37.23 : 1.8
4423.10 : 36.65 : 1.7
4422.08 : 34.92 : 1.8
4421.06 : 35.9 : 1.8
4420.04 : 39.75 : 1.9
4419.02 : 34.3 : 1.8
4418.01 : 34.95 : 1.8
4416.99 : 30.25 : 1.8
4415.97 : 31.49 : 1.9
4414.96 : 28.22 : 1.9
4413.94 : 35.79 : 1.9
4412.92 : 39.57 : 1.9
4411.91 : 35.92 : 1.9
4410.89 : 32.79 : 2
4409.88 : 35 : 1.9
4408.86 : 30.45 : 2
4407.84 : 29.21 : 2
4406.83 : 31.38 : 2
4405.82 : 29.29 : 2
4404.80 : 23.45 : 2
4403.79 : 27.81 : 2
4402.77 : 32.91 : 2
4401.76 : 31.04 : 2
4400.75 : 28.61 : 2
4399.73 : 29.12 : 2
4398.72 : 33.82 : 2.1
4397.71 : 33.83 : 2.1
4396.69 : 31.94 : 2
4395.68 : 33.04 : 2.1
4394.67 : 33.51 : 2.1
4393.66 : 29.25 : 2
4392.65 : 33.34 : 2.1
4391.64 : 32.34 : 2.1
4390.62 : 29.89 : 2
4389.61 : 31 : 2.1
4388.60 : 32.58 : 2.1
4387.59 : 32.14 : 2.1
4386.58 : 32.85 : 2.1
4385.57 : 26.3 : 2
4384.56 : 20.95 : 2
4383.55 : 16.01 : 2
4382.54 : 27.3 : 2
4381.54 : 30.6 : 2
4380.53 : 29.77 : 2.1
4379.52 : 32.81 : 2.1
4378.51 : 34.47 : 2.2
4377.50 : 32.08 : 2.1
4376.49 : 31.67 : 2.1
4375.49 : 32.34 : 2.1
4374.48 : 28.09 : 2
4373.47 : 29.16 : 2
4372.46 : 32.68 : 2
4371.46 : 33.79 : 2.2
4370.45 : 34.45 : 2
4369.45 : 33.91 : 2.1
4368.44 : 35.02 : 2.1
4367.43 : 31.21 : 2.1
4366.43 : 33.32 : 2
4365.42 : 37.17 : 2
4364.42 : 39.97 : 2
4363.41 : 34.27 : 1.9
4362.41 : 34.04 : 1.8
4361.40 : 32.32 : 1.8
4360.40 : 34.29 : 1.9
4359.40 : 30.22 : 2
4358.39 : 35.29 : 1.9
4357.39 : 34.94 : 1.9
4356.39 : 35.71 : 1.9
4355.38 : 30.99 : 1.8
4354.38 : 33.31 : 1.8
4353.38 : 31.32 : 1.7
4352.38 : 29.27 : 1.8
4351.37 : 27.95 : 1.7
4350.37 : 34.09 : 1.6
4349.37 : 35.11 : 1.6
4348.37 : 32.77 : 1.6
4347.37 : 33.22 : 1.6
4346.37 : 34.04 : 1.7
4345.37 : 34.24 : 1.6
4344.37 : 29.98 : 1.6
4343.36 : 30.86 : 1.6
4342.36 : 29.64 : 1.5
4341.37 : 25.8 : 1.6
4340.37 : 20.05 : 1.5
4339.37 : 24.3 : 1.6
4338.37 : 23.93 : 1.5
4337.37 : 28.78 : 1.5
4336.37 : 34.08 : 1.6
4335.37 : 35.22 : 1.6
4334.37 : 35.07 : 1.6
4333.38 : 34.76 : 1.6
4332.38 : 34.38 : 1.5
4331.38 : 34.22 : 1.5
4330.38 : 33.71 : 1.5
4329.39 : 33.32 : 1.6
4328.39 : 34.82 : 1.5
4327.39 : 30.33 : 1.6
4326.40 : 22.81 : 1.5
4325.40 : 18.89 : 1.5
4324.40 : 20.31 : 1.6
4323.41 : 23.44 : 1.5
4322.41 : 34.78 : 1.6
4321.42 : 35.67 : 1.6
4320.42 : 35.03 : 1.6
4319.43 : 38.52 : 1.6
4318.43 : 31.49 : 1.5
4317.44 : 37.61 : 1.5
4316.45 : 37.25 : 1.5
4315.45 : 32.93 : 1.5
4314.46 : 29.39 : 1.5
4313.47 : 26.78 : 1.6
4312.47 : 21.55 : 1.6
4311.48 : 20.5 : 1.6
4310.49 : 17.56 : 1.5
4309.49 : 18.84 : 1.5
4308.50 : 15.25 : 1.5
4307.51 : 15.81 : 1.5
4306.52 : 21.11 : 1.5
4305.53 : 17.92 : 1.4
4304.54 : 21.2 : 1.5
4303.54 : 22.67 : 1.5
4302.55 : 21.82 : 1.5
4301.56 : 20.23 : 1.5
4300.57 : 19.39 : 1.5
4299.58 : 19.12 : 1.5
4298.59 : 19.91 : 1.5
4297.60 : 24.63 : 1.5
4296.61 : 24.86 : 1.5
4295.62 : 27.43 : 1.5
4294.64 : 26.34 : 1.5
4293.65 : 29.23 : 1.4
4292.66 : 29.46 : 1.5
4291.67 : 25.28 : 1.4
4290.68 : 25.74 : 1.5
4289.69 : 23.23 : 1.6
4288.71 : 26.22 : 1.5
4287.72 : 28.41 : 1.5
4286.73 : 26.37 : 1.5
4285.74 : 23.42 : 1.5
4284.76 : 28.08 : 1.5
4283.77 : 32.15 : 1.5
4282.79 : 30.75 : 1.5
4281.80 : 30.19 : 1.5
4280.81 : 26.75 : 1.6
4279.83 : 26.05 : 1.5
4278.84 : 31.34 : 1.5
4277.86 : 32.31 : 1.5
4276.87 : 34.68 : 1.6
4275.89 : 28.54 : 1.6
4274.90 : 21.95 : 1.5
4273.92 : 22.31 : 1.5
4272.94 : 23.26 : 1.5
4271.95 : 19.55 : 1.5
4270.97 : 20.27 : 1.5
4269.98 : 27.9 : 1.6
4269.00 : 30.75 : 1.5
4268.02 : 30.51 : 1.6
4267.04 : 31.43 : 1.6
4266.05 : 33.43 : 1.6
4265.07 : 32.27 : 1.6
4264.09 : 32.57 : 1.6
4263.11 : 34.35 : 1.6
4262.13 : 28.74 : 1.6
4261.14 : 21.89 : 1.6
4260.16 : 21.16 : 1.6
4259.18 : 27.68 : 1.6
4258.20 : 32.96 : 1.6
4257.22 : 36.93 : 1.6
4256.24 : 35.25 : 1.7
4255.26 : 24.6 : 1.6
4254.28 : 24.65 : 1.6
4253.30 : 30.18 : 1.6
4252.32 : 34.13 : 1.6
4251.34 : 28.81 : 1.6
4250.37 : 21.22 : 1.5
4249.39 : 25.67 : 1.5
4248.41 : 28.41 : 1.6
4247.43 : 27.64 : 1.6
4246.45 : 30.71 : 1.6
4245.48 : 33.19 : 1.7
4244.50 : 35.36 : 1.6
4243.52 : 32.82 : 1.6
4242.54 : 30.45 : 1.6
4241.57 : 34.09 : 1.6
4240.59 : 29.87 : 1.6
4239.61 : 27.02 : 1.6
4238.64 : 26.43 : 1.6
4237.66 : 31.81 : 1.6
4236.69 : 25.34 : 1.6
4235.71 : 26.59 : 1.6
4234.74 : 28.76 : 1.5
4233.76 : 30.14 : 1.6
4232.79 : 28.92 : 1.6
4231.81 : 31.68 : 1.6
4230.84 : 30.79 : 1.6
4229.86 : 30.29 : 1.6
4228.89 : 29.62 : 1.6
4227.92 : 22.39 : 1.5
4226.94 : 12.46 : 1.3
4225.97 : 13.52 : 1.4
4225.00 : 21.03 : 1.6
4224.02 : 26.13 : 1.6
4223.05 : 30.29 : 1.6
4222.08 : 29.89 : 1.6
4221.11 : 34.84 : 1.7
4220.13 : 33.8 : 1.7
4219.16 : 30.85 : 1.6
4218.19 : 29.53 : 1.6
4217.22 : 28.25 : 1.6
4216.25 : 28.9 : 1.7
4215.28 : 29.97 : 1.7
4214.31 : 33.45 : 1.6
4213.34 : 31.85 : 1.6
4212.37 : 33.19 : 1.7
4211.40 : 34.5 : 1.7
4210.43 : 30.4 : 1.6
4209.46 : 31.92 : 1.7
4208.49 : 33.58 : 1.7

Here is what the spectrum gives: 2.2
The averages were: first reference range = 27.4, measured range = 28.2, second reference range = 31.9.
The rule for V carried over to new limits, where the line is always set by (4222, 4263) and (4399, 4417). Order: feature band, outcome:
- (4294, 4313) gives 5.43 angstrom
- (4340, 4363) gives -1.20 angstrom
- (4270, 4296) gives 1.79 angstrom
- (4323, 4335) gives 0.01 angstrom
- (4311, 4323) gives -0.89 angstrom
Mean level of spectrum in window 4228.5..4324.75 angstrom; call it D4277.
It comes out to 27.6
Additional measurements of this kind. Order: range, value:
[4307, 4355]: 29.4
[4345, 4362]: 32.9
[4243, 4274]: 28.8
